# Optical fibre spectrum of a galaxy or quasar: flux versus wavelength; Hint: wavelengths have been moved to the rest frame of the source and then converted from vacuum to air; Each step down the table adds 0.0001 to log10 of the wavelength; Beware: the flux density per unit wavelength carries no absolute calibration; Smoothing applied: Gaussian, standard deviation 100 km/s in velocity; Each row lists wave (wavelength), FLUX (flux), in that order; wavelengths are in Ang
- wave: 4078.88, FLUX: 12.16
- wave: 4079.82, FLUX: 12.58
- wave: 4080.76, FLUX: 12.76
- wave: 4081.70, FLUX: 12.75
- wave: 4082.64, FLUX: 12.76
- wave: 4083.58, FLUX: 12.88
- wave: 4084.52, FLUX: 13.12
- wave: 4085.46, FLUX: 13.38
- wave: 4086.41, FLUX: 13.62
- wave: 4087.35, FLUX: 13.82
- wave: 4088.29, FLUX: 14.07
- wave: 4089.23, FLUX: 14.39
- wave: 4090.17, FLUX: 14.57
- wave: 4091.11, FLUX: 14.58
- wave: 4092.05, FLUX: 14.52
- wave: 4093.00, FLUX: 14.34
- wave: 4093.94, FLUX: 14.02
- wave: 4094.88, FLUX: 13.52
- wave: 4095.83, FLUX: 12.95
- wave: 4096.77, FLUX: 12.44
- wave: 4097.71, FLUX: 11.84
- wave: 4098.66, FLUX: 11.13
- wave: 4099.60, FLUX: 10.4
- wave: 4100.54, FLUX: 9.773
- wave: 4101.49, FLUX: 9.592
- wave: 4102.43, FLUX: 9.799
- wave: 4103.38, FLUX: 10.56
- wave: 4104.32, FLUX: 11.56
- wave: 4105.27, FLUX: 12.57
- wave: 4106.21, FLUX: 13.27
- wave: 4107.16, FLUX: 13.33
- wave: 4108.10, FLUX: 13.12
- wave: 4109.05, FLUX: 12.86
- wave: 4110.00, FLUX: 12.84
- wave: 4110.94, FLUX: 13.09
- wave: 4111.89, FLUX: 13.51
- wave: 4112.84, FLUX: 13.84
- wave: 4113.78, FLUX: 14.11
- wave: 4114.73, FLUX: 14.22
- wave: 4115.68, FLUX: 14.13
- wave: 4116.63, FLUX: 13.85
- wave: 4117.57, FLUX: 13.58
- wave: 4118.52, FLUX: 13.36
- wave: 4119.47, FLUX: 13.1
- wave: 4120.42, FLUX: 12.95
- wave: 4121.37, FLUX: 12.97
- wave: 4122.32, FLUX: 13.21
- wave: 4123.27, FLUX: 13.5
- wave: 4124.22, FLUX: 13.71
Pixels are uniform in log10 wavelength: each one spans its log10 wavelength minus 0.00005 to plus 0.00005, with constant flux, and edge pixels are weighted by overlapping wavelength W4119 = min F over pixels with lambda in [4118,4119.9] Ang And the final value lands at 13.1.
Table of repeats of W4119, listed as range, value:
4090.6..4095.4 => 13.52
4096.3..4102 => 9.592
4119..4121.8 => 12.95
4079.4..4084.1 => 12.58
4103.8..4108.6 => 11.56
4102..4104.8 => 9.799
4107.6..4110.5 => 12.84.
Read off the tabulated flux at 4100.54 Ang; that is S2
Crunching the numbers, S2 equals 9.773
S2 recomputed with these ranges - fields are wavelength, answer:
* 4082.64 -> 12.76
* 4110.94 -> 13.09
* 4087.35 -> 13.82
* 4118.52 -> 13.36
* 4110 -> 12.84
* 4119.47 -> 13.1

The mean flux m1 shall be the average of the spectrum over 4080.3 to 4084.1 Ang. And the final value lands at 12.8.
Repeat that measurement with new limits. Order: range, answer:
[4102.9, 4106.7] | 12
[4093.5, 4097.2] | 13.2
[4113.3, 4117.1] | 14.1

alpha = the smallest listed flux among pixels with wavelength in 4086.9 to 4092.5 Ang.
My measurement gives 13.82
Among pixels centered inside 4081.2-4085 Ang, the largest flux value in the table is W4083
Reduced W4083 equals 13.12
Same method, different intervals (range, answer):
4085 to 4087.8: 13.82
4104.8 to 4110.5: 13.33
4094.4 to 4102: 13.52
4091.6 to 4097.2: 14.52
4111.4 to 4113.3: 13.84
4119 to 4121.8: 13.1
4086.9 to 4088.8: 14.07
